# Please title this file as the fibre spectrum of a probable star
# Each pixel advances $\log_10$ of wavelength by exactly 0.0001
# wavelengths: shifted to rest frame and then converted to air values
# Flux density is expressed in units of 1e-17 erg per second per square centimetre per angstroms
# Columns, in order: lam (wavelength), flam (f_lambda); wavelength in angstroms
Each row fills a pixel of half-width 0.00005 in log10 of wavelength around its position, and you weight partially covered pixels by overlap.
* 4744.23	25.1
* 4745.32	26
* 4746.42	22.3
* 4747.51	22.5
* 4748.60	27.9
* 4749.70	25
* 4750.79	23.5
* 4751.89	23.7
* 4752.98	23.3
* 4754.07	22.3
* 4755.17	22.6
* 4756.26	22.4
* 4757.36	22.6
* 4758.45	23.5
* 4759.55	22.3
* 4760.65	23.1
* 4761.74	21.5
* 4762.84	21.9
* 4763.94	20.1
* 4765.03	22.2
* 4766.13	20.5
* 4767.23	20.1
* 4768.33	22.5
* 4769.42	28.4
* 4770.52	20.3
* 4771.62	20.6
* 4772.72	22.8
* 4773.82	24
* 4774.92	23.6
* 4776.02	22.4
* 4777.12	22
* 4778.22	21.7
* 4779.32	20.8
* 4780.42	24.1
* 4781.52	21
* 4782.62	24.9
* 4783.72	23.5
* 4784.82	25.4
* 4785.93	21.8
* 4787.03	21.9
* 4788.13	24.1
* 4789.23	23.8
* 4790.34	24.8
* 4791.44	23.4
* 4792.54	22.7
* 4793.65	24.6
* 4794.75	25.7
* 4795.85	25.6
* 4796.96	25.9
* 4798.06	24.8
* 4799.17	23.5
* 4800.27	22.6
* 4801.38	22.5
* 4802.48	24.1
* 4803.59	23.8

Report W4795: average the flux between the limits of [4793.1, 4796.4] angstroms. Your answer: 25.4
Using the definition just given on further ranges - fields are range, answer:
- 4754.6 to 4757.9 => 22.5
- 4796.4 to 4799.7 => 24.7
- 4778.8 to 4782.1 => 22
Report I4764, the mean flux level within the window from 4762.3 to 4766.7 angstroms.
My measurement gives 21.2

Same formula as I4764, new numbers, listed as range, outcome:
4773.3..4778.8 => 22.7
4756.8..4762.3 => 22.6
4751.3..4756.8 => 22.9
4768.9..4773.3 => 23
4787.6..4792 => 24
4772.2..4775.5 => 23.4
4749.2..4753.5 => 23.9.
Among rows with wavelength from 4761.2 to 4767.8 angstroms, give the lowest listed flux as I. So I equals 20.1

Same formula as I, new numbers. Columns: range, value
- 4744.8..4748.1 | 22.3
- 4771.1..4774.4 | 20.6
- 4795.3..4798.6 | 24.8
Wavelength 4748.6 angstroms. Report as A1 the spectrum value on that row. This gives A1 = 27.9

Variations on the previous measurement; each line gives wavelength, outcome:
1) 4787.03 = 21.9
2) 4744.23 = 25.1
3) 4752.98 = 23.3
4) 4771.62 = 20.6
